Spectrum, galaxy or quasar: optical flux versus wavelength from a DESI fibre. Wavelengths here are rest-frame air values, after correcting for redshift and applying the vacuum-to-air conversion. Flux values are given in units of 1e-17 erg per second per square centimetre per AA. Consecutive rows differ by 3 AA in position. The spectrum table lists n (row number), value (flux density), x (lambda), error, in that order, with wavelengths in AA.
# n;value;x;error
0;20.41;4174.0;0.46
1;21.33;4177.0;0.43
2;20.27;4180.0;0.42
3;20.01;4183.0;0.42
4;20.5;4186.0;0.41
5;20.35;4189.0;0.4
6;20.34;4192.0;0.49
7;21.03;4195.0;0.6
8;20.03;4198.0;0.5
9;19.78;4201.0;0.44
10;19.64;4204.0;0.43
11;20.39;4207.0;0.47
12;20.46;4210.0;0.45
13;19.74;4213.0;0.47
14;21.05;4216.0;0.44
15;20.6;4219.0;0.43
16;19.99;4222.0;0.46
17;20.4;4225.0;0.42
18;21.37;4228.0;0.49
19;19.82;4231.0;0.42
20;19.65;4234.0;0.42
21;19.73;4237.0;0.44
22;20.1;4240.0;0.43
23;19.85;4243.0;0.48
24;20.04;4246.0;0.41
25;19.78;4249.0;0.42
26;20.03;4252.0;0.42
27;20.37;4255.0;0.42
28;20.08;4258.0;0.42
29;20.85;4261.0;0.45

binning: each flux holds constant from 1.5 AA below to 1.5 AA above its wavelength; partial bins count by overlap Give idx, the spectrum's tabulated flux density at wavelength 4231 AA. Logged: 19.82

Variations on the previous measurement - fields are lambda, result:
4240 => 20.1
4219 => 20.6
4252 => 20.03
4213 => 19.74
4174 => 20.41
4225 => 20.4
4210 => 20.46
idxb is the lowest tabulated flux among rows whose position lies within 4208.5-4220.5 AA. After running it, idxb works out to 19.74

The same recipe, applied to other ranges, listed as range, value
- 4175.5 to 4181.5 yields 20.27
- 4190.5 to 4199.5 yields 20.03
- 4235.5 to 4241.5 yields 19.73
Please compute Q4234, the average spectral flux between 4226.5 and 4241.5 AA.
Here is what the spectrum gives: 20.1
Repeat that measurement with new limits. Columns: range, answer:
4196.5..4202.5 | 19.9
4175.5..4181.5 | 20.8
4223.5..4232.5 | 20.5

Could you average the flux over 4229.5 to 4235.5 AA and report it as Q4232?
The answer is 19.7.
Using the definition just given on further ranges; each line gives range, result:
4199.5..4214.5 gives 20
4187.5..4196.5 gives 20.6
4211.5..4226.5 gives 20.4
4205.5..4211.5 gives 20.4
